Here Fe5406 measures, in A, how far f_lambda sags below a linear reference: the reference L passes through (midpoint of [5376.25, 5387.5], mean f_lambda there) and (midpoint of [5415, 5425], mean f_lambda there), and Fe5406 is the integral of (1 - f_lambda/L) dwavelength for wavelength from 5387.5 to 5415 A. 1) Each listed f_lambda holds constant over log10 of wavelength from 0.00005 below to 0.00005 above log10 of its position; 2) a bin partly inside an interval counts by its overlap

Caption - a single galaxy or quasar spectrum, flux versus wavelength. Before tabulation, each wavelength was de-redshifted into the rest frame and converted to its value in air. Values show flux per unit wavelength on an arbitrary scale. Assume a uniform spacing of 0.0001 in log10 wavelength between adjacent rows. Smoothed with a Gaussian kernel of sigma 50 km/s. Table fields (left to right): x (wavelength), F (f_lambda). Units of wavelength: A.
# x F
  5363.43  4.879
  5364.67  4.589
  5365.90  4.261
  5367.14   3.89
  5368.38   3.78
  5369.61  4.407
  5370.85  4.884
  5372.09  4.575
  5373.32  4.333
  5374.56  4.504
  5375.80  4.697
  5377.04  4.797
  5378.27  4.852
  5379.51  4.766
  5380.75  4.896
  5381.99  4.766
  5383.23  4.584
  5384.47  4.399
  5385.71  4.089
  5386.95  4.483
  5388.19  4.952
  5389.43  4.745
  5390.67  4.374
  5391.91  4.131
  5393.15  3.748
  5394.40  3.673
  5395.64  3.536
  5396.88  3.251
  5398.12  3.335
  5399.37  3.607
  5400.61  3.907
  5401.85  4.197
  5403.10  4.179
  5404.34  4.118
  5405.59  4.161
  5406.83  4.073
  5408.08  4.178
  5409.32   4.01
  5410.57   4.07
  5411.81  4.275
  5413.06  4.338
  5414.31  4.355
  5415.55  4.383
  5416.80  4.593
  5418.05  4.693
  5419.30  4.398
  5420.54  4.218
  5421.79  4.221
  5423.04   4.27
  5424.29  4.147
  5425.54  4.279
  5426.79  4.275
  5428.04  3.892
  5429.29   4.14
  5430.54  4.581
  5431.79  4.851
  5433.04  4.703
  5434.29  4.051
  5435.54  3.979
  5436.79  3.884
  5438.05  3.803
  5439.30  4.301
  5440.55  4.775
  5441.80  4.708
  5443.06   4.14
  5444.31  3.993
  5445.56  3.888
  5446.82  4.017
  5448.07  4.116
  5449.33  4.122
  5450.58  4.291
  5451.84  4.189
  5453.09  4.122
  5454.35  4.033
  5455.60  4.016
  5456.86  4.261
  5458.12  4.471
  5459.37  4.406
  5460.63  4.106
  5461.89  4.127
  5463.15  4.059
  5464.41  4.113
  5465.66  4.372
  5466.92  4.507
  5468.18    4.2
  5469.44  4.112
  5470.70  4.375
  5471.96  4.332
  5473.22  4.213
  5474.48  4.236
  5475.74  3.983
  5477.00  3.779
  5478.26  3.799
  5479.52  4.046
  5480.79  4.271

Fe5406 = 2.66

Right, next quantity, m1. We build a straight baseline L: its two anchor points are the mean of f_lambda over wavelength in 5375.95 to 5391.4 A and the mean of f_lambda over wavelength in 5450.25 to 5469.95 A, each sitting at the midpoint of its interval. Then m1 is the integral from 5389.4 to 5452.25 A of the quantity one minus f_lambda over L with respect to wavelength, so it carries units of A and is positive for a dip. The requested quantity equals 3.9 A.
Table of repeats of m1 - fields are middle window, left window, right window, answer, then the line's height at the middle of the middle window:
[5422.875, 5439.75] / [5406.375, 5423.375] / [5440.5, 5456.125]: 0.0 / 4.23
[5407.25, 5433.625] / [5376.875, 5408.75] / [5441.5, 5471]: -0.8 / 4.2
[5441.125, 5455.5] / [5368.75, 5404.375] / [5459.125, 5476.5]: 0.3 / 4.24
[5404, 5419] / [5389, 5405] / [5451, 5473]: -1.2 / 3.97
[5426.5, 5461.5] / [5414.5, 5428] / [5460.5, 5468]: 0.4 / 4.27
